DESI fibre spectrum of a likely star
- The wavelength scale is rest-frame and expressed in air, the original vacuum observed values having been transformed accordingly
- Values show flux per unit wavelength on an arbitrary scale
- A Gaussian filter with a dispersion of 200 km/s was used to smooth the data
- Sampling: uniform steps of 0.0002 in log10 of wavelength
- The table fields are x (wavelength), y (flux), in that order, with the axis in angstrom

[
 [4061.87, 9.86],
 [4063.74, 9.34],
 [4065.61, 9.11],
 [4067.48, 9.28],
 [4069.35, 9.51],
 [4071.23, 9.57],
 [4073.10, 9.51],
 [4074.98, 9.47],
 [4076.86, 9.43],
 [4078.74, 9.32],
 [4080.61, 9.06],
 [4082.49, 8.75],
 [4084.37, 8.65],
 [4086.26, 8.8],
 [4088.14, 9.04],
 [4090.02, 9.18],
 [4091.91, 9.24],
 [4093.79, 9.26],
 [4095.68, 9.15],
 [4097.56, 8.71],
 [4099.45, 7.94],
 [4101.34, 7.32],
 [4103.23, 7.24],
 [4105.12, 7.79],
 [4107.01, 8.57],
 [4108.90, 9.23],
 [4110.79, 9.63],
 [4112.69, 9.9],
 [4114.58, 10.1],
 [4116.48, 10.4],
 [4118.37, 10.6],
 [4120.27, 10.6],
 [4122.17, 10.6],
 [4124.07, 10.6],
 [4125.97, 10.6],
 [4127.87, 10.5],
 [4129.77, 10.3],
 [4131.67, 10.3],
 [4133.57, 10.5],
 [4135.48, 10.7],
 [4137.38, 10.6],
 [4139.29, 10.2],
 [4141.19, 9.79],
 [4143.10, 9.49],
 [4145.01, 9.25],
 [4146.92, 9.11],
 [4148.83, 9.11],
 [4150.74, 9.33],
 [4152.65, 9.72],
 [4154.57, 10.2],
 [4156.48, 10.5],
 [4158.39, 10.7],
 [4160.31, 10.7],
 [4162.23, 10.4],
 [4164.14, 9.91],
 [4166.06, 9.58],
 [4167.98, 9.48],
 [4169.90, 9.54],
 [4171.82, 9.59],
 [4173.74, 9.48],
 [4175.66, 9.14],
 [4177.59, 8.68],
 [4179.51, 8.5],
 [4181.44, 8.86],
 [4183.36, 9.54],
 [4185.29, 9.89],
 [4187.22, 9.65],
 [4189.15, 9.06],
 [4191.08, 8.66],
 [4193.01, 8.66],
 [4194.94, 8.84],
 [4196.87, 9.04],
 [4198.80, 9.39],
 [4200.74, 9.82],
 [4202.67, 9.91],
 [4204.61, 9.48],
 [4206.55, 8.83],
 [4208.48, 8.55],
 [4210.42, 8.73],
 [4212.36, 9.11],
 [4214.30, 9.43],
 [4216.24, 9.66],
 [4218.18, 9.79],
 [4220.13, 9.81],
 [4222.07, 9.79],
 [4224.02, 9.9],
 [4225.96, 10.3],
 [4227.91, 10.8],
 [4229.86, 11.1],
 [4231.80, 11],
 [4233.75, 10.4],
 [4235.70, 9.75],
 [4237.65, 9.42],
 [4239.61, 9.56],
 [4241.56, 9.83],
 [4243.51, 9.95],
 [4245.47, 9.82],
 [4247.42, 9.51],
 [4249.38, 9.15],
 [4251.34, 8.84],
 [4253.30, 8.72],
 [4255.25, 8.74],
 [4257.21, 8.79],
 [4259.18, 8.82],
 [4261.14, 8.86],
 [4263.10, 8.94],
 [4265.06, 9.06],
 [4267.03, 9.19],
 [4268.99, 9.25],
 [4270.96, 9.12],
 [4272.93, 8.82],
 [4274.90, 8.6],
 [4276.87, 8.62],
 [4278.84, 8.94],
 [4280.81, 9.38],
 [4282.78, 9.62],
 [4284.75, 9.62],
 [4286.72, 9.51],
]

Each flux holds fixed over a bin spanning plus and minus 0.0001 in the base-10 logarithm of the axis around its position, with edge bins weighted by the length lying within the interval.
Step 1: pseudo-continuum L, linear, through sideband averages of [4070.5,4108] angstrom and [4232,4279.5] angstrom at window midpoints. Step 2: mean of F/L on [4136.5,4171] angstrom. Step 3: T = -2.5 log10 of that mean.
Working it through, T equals -0.10 mag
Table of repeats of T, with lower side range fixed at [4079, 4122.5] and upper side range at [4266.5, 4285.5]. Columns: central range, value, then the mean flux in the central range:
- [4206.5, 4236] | -0.08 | 9.85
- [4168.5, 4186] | -0.02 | 9.24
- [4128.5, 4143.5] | -0.13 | 10.3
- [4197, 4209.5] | -0.02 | 9.31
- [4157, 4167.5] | -0.13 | 10.2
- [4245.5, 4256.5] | 0.01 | 9.06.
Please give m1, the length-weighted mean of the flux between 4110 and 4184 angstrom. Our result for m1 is 9.92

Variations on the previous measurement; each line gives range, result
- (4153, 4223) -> 9.47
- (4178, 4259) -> 9.47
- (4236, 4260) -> 9.28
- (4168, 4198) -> 9.15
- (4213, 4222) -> 9.66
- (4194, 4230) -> 9.56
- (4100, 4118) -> 8.94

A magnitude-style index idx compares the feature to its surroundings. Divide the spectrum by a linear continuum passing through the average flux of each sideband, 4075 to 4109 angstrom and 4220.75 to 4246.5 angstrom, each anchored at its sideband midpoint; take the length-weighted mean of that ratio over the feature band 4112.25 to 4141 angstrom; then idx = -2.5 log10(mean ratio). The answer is -0.15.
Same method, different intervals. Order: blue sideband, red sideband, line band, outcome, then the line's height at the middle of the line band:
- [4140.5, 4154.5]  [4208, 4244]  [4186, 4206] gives 0.051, 9.69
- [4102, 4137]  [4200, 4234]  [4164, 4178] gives 0.047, 9.84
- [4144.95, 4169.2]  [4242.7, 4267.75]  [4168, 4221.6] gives 0.036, 9.57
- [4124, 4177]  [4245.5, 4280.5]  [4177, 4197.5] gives 0.069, 9.63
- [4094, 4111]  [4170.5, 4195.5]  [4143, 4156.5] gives -0.084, 8.82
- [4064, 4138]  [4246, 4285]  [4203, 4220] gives -0.010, 9.17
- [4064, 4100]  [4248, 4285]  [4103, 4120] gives -0.037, 9.1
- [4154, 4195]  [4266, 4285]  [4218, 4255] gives -0.066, 9.26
